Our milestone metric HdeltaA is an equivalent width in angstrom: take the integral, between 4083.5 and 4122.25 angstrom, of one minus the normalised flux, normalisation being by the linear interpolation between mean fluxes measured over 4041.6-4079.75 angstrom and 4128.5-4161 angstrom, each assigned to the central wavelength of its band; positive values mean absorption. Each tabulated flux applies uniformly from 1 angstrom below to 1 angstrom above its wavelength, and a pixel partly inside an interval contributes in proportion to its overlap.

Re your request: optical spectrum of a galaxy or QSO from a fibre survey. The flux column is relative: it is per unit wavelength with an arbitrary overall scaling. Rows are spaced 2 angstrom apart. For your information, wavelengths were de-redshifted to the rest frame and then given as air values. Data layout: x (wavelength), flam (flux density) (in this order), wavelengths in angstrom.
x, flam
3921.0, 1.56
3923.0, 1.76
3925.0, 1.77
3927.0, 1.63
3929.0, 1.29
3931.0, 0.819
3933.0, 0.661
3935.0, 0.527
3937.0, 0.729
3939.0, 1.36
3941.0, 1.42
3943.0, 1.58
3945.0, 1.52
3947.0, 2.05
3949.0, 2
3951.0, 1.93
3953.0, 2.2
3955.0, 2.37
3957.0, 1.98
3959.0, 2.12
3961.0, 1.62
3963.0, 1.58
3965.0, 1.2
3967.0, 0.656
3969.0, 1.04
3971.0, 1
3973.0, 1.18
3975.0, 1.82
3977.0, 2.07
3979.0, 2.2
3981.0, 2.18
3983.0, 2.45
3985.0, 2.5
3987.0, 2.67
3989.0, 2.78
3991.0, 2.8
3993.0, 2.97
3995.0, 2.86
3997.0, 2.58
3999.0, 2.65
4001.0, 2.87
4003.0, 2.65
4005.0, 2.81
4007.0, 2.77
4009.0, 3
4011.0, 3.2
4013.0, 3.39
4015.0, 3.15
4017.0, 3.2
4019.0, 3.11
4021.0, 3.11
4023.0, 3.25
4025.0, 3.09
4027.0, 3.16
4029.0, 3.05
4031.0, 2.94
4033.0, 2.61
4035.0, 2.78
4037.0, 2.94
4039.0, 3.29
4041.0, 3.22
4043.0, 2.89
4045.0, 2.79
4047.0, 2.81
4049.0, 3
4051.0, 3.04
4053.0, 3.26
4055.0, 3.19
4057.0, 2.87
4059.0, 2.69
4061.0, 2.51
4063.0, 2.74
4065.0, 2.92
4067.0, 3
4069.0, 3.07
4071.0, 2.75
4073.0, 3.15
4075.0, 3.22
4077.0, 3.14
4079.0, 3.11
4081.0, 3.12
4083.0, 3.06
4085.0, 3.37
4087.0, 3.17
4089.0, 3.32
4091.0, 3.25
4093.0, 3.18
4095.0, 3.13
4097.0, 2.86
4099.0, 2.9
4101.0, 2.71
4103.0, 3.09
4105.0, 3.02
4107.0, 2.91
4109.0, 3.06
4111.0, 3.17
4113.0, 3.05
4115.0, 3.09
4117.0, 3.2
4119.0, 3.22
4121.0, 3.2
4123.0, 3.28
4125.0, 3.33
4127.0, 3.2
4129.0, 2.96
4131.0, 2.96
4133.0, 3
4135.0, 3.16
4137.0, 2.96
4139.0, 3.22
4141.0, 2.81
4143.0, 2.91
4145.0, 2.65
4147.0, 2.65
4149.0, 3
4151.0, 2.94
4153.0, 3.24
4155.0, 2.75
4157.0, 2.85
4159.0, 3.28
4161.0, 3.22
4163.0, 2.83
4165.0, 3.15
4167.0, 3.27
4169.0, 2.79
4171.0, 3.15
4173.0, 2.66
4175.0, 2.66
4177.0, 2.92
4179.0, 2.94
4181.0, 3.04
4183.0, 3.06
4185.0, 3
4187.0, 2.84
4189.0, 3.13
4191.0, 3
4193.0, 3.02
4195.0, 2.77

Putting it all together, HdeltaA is -1.8 angstrom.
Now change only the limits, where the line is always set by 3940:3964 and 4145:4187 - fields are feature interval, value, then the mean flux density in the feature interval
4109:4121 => -2.0 angstrom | 3.14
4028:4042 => -4.2 angstrom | 2.98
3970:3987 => 0.3 angstrom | 1.97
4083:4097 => -3.4 angstrom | 3.2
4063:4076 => -2.8 angstrom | 3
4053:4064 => -2.0 angstrom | 2.84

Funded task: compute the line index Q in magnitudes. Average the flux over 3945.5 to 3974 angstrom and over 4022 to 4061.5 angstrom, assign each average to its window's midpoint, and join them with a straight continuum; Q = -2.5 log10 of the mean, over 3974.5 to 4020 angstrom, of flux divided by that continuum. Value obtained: -0.21 mag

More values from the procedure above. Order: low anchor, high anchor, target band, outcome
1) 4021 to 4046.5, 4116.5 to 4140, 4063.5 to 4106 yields 0.00 mag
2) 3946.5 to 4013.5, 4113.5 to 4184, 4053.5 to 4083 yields -0.13 mag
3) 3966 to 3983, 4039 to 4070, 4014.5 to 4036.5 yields -0.24 mag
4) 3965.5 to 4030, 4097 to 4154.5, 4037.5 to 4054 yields -0.11 mag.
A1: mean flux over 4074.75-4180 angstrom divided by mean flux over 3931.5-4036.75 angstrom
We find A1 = 1.35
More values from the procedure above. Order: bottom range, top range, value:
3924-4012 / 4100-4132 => 1.58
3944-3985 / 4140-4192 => 1.66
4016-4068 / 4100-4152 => 1.02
